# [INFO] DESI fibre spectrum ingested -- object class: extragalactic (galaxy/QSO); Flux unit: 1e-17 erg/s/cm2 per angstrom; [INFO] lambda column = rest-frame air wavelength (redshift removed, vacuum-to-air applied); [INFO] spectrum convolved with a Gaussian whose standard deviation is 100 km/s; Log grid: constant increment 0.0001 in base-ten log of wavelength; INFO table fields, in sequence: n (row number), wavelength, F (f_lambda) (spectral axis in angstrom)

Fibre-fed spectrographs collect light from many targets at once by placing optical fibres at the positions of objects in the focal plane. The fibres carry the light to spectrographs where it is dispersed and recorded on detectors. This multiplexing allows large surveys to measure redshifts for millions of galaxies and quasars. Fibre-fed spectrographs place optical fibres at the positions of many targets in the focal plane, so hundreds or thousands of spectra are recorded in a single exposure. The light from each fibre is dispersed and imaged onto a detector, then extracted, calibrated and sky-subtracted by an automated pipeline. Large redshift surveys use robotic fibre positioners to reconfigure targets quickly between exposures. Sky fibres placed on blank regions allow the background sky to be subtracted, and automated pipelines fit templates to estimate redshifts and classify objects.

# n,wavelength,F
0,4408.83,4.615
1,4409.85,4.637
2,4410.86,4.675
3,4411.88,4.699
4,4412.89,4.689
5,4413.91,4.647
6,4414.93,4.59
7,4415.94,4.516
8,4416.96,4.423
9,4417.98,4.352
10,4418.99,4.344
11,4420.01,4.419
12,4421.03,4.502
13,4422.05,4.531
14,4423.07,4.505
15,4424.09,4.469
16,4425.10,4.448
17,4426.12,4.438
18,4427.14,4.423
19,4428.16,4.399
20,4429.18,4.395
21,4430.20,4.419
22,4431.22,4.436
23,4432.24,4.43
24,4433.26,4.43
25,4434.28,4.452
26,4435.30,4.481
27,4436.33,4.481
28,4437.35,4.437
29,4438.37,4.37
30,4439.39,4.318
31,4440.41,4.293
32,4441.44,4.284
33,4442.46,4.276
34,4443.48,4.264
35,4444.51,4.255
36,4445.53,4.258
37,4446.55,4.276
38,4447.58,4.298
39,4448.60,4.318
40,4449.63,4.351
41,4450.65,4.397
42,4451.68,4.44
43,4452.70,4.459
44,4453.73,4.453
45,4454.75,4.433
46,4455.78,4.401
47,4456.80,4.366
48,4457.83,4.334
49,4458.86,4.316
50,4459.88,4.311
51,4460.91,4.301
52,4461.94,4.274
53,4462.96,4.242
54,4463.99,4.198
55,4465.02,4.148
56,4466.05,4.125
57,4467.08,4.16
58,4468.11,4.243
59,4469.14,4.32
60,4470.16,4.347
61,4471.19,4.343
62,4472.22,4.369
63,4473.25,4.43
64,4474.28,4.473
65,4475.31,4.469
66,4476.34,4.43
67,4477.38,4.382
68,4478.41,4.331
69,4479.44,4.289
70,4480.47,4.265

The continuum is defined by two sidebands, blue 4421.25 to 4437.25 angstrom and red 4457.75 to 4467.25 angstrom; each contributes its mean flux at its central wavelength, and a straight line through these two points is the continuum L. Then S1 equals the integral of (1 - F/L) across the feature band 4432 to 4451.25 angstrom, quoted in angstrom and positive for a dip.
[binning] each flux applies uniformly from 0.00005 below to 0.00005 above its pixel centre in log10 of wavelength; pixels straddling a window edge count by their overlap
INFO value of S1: 0.1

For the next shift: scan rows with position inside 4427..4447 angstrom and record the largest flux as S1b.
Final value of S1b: 4.481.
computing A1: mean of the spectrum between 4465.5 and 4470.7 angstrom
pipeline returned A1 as 4.24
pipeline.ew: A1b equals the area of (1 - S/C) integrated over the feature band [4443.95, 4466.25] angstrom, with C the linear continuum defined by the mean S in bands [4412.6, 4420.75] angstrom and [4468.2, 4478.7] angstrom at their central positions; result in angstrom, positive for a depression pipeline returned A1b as 0.5 angstrom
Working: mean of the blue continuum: 4.49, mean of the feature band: 4.32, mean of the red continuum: 4.38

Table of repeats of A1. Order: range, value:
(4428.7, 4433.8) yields 4.42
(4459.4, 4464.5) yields 4.26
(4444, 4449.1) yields 4.29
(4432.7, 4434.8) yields 4.45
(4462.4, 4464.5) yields 4.23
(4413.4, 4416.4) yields 4.59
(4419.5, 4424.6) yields 4.49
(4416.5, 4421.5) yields 4.41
